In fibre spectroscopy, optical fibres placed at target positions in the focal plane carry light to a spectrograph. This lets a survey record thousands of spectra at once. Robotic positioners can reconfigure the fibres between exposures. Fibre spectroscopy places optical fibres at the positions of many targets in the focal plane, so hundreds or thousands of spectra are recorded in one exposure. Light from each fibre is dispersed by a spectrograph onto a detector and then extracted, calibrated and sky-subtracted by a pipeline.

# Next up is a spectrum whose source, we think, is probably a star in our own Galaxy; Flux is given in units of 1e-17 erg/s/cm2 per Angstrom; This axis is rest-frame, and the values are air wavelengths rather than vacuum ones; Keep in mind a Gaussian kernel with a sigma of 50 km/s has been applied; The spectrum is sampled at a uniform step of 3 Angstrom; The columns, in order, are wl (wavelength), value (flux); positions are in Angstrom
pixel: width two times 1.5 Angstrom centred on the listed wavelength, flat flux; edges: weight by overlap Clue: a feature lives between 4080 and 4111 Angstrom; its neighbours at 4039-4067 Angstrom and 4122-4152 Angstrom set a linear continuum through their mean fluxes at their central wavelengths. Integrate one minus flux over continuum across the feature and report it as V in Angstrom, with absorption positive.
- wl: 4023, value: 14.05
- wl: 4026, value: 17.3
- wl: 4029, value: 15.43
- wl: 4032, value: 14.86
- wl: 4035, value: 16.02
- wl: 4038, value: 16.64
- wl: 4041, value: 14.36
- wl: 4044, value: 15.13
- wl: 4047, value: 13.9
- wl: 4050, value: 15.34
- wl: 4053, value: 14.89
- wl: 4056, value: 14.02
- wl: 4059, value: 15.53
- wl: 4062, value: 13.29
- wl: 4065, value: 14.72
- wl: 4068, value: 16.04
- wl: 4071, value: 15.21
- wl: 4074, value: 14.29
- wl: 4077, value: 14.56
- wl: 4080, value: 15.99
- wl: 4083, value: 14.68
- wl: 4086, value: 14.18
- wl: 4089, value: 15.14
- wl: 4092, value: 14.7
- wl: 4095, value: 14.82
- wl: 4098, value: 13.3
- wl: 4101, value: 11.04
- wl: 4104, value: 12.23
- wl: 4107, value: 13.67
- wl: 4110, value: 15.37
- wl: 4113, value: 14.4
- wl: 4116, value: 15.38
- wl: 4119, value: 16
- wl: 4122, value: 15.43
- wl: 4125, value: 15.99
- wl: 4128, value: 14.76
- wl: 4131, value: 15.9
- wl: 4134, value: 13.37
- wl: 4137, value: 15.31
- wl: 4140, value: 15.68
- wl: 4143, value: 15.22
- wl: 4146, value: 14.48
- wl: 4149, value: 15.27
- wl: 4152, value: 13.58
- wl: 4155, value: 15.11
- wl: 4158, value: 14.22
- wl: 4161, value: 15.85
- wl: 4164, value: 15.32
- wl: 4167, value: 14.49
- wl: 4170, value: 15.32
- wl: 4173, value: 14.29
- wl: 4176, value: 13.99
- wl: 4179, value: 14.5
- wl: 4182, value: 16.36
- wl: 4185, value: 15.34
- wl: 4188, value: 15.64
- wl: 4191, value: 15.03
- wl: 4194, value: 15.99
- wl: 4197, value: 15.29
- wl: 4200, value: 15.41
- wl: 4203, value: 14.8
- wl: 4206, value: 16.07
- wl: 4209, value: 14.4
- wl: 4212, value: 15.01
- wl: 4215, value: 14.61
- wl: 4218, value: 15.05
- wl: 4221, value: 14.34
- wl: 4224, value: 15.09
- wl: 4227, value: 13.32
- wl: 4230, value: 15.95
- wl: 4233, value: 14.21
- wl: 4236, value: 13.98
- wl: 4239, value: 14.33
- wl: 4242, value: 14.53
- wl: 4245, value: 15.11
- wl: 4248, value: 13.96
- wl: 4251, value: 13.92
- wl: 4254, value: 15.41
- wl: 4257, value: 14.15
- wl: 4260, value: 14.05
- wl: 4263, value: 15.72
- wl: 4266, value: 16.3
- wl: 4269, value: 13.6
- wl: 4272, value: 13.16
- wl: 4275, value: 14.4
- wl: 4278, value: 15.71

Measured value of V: 1.8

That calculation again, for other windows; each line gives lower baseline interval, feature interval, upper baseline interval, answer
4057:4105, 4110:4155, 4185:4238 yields -1.4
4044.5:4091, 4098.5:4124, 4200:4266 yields 1.0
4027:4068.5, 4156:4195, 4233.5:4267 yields -0.8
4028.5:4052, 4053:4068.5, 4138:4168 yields 0.5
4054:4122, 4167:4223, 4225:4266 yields -1.9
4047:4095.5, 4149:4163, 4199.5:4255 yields 0.0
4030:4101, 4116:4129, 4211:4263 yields -0.8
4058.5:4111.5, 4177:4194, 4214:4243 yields -1.1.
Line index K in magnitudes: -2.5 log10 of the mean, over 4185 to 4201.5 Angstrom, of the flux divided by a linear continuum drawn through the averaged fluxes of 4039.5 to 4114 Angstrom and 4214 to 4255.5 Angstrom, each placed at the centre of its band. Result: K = -0.07 mag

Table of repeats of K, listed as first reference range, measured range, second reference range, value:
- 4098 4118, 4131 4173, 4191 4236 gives -0.05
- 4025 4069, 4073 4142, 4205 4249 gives 0.03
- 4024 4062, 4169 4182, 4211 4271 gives 0.01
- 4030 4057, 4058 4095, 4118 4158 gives 0.01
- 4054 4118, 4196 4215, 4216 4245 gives -0.04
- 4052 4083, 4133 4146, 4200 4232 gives 0.00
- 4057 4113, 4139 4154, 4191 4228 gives -0.01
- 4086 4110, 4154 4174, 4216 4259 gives -0.06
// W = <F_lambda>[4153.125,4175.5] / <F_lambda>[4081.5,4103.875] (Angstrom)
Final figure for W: 1.1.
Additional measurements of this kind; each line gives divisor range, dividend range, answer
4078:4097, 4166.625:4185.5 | 1.00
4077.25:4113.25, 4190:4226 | 1.07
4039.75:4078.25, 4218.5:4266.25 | 0.99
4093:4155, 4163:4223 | 1.03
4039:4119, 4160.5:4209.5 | 1.05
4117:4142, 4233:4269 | 0.95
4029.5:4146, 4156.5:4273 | 1.00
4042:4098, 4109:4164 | 1.02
